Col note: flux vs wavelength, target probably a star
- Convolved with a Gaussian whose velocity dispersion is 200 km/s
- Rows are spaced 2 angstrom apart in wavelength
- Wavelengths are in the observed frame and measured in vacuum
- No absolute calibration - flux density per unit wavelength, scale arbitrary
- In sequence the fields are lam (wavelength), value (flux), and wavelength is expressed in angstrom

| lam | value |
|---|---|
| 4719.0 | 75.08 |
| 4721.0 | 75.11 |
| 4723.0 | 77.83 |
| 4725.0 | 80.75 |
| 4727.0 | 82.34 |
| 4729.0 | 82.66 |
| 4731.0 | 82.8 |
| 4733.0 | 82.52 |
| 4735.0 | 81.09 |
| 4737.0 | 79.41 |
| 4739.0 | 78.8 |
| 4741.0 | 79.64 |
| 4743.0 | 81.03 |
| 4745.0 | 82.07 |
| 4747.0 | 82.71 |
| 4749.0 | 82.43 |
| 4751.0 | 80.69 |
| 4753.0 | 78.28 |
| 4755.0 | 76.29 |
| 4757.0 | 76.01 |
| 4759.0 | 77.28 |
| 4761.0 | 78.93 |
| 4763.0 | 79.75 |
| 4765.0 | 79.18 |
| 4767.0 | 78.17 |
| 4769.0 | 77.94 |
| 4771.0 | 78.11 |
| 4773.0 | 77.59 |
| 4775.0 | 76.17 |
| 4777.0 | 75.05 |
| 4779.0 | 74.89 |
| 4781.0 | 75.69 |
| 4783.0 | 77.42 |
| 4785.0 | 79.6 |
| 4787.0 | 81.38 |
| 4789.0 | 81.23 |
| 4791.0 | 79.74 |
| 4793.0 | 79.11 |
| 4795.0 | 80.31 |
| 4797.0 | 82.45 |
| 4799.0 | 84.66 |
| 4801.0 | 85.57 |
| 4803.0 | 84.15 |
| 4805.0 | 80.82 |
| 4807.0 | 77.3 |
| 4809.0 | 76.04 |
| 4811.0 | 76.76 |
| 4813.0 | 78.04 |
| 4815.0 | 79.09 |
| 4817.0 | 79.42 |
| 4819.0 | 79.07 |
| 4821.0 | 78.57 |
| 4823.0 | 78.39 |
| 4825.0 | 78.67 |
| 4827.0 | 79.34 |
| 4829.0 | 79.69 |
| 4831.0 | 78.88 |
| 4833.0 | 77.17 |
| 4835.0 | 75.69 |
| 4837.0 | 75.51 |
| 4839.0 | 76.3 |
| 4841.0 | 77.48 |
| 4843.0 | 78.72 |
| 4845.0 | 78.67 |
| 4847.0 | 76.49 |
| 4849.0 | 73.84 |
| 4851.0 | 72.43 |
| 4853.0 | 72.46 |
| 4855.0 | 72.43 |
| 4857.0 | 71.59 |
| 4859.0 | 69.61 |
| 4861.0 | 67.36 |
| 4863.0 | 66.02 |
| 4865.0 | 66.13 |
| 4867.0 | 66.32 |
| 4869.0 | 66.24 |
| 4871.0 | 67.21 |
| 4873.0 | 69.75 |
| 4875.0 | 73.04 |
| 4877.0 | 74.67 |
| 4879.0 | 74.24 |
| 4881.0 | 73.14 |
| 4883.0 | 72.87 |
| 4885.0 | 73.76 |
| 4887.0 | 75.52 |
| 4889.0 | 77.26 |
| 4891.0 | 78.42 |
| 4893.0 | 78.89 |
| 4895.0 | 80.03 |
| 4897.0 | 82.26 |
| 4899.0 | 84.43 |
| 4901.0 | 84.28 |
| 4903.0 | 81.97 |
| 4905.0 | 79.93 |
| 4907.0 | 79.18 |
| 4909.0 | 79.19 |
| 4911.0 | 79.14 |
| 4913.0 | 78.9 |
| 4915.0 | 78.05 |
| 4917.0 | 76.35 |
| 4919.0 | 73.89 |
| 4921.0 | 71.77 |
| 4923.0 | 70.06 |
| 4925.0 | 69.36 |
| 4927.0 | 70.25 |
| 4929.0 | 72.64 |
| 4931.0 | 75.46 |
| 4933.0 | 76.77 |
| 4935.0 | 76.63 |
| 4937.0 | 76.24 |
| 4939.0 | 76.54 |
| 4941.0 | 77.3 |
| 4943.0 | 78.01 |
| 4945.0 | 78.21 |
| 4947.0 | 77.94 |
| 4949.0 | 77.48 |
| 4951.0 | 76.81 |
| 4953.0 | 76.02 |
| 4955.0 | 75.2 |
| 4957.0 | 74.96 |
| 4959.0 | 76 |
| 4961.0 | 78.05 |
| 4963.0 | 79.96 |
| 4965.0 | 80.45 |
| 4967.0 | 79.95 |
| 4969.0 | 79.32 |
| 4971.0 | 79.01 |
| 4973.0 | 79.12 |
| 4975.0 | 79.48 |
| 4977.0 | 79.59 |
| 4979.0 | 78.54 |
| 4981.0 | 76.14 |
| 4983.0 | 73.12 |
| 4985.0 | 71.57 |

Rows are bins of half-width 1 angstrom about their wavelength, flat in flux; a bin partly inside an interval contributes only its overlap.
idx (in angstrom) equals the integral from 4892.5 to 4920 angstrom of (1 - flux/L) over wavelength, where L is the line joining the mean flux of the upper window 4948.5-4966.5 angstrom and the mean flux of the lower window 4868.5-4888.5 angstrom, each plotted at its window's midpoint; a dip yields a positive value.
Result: -2.1 angstrom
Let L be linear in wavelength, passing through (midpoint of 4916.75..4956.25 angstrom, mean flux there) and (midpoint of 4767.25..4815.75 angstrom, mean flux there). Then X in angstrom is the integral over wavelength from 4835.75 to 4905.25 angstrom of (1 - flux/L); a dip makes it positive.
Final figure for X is 2.2 angstrom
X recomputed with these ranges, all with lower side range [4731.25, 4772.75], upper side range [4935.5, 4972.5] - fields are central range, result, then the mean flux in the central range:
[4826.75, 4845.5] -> 0.3 angstrom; 77.7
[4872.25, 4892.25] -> 1.0 angstrom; 74.4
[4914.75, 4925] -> 0.6 angstrom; 73.3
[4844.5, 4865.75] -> 1.9 angstrom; 71.4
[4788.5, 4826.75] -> -0.4 angstrom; 79.9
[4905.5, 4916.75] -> -0.1 angstrom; 78.8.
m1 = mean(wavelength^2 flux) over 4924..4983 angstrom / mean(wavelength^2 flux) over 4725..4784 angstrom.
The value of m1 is 1.05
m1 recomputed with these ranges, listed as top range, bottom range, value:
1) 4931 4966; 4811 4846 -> 1.04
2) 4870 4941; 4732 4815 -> 1.01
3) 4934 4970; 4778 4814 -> 1.04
